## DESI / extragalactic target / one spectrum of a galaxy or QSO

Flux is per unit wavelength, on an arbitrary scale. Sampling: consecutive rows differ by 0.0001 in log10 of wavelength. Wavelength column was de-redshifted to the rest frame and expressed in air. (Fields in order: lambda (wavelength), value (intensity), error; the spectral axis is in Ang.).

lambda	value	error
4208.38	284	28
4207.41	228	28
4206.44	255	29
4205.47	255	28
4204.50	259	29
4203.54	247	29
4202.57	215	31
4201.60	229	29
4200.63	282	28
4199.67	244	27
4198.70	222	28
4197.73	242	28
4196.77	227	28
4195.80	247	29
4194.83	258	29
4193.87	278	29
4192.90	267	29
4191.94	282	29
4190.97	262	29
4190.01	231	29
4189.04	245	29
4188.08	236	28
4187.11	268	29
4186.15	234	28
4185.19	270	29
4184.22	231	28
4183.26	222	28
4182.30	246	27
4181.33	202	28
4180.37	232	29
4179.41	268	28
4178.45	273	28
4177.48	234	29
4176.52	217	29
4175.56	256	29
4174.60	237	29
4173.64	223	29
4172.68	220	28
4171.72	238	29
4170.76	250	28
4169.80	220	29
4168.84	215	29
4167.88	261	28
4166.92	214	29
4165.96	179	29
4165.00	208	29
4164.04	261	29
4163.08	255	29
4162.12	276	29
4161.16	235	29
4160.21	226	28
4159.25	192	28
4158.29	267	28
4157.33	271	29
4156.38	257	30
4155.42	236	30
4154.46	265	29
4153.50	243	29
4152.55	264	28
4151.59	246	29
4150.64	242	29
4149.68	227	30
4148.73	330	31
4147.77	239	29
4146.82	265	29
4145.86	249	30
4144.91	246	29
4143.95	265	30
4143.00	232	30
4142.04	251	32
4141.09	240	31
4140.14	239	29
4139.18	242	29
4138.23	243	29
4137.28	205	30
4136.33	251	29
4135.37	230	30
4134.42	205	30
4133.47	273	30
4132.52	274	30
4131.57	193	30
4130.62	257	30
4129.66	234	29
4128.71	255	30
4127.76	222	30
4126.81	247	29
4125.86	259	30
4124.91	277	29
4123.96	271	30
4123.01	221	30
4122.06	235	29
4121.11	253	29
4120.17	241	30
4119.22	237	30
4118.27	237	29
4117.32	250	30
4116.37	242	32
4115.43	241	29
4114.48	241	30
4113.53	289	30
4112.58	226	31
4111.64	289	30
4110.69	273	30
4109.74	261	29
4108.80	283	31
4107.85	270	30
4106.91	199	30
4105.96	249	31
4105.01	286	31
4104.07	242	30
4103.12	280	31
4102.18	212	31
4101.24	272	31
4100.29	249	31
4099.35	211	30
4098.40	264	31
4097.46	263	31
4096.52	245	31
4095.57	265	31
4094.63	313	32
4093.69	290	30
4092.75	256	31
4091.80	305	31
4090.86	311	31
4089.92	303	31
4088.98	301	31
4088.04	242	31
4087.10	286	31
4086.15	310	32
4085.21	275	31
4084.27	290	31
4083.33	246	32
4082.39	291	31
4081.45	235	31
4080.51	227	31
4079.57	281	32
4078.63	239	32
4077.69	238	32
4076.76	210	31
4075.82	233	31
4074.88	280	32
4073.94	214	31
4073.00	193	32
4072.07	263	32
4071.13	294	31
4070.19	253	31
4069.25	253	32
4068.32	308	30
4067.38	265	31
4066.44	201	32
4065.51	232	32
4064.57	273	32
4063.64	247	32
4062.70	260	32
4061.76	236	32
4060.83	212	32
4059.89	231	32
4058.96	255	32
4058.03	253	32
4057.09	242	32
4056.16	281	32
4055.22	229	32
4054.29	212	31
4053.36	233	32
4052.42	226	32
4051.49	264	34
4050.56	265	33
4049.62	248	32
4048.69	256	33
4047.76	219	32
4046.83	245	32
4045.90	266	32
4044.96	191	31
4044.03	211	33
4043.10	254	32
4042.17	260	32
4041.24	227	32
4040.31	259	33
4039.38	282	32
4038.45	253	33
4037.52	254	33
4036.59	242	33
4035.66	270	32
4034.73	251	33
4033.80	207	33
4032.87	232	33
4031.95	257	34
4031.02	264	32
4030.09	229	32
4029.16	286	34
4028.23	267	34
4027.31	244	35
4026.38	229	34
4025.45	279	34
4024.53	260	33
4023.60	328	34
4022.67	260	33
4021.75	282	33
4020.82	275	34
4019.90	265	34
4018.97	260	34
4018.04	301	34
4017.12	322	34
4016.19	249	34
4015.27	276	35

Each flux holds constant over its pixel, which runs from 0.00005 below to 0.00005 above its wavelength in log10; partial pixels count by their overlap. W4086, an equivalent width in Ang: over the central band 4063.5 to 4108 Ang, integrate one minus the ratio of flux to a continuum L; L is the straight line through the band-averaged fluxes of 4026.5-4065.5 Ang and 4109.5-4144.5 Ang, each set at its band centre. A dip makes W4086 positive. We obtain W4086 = -2.5 Ang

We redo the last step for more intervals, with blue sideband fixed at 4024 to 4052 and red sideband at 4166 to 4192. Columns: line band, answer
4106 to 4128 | -0.69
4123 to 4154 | -0.69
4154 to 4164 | -0.35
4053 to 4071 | 0.02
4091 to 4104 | -1.02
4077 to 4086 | -0.47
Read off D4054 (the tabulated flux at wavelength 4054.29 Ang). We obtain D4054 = 212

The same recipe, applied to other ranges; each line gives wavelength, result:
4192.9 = 267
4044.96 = 191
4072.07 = 263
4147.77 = 239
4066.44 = 201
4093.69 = 290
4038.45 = 253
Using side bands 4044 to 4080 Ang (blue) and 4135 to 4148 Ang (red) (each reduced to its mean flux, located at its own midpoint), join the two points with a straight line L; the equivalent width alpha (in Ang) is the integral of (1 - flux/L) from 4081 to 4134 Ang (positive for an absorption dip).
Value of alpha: -3.5 Ang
